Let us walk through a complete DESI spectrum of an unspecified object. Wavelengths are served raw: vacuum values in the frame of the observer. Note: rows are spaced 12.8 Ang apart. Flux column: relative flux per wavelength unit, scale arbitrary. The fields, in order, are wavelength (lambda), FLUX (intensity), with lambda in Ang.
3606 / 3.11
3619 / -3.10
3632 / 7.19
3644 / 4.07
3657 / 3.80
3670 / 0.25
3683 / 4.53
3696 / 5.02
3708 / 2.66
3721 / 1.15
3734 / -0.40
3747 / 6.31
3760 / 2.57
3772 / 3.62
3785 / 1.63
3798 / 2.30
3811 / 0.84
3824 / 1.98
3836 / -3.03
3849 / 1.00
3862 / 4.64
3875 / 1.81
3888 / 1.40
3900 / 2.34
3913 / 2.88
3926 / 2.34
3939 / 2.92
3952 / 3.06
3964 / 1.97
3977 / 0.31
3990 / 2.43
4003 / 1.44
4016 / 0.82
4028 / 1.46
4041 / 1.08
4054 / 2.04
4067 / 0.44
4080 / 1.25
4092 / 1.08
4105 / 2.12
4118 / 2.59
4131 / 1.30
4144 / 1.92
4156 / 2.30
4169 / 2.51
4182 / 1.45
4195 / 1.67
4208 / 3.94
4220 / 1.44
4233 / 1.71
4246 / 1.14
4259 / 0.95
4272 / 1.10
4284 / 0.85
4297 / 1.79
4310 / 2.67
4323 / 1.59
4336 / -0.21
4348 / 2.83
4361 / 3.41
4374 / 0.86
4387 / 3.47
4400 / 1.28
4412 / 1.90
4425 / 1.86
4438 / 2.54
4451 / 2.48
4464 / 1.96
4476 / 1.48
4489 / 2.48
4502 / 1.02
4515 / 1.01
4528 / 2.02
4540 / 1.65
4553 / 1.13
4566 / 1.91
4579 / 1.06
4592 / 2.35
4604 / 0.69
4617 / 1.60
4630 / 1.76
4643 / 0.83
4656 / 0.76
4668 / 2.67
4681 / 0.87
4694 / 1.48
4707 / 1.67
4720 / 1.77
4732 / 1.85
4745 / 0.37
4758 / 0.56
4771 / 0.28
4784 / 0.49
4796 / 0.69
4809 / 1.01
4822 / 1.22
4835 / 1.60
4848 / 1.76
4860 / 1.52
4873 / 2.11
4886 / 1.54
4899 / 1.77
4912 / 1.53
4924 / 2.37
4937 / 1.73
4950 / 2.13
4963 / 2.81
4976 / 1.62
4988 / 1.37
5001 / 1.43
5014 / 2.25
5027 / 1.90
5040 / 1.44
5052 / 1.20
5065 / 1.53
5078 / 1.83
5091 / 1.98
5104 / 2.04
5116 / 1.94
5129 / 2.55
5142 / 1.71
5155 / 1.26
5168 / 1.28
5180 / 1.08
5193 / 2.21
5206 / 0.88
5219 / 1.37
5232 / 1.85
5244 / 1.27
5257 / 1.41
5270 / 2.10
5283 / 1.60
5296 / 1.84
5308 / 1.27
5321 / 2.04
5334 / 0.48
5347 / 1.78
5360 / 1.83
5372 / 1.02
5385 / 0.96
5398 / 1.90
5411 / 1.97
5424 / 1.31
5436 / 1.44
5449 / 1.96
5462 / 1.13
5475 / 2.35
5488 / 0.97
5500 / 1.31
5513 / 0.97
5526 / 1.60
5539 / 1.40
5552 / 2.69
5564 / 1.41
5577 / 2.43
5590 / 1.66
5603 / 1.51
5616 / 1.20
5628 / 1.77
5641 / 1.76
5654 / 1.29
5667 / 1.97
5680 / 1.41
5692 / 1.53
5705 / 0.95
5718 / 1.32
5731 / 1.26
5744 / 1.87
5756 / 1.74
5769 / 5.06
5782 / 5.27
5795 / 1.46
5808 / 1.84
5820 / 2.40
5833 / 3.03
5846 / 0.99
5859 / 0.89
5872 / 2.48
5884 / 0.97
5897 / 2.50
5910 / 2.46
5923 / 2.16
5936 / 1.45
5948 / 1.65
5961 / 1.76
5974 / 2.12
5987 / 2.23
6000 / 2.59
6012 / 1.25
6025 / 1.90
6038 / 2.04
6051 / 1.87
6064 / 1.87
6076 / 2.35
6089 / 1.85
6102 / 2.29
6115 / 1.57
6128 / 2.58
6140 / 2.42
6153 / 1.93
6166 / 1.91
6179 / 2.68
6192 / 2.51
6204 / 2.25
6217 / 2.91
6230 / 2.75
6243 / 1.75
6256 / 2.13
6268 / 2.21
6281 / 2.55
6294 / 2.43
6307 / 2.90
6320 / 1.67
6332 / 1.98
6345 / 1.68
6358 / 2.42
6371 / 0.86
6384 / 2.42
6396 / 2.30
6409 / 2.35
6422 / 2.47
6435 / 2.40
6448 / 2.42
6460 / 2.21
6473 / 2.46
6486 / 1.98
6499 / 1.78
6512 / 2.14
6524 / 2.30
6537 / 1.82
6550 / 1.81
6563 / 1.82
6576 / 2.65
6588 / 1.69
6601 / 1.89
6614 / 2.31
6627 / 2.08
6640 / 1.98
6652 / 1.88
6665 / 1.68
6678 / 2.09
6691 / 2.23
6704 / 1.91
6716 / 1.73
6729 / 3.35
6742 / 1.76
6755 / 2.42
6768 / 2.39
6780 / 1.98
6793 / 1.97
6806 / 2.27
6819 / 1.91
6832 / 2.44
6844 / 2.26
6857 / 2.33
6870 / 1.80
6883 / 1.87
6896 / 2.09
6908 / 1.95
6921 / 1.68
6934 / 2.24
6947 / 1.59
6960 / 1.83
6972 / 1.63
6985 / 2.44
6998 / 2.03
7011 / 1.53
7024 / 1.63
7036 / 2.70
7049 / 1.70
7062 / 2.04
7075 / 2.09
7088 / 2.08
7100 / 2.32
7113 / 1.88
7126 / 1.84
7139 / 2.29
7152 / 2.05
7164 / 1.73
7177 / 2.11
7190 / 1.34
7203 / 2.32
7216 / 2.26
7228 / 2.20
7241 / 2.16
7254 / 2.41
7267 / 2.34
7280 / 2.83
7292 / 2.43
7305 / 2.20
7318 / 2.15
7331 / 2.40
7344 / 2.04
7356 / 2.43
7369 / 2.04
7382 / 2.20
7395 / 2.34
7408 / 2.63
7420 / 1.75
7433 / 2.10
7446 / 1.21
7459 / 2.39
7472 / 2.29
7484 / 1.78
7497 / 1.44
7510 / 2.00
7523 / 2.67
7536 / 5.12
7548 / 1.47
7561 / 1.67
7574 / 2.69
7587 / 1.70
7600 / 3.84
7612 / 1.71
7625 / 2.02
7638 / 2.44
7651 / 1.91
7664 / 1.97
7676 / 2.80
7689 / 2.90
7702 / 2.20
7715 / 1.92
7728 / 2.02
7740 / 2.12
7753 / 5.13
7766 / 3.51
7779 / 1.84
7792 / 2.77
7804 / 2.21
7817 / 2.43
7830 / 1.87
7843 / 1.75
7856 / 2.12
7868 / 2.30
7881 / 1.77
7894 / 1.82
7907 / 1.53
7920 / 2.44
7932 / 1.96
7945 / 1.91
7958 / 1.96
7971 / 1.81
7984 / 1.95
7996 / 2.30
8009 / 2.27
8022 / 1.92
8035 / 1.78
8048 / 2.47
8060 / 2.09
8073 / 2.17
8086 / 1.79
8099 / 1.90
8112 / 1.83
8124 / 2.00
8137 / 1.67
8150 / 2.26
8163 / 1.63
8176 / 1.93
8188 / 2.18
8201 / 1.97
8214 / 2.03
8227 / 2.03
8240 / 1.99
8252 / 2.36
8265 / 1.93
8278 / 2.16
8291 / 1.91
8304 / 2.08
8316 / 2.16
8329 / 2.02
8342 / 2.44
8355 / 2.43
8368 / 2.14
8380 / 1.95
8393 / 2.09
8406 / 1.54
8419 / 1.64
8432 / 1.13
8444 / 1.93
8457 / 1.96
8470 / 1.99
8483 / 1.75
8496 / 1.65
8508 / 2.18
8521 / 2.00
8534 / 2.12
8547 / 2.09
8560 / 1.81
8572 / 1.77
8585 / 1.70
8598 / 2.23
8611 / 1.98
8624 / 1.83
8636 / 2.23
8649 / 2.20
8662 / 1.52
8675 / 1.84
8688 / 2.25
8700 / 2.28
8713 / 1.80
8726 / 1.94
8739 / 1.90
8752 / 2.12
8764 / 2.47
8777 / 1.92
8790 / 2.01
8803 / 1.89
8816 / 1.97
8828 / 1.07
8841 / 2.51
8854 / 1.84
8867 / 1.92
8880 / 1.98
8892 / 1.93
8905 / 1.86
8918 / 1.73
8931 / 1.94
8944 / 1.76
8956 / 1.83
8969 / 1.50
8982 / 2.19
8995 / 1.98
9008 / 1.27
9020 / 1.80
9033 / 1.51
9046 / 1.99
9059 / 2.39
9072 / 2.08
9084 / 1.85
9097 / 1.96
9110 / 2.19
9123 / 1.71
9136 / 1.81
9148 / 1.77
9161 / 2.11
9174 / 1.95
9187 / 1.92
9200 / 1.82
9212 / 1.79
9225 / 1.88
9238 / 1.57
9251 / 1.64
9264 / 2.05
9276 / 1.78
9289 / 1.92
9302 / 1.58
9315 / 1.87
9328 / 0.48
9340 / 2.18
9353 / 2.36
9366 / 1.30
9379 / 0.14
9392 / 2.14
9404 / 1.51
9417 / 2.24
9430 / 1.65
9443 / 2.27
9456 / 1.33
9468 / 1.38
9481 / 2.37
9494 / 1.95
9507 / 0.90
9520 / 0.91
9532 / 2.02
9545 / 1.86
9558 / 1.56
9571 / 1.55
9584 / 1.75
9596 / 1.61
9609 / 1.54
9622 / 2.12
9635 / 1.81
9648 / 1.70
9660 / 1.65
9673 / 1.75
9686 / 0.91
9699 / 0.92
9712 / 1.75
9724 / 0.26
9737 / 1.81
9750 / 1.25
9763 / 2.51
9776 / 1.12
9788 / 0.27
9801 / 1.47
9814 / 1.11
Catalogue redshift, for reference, 0.55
